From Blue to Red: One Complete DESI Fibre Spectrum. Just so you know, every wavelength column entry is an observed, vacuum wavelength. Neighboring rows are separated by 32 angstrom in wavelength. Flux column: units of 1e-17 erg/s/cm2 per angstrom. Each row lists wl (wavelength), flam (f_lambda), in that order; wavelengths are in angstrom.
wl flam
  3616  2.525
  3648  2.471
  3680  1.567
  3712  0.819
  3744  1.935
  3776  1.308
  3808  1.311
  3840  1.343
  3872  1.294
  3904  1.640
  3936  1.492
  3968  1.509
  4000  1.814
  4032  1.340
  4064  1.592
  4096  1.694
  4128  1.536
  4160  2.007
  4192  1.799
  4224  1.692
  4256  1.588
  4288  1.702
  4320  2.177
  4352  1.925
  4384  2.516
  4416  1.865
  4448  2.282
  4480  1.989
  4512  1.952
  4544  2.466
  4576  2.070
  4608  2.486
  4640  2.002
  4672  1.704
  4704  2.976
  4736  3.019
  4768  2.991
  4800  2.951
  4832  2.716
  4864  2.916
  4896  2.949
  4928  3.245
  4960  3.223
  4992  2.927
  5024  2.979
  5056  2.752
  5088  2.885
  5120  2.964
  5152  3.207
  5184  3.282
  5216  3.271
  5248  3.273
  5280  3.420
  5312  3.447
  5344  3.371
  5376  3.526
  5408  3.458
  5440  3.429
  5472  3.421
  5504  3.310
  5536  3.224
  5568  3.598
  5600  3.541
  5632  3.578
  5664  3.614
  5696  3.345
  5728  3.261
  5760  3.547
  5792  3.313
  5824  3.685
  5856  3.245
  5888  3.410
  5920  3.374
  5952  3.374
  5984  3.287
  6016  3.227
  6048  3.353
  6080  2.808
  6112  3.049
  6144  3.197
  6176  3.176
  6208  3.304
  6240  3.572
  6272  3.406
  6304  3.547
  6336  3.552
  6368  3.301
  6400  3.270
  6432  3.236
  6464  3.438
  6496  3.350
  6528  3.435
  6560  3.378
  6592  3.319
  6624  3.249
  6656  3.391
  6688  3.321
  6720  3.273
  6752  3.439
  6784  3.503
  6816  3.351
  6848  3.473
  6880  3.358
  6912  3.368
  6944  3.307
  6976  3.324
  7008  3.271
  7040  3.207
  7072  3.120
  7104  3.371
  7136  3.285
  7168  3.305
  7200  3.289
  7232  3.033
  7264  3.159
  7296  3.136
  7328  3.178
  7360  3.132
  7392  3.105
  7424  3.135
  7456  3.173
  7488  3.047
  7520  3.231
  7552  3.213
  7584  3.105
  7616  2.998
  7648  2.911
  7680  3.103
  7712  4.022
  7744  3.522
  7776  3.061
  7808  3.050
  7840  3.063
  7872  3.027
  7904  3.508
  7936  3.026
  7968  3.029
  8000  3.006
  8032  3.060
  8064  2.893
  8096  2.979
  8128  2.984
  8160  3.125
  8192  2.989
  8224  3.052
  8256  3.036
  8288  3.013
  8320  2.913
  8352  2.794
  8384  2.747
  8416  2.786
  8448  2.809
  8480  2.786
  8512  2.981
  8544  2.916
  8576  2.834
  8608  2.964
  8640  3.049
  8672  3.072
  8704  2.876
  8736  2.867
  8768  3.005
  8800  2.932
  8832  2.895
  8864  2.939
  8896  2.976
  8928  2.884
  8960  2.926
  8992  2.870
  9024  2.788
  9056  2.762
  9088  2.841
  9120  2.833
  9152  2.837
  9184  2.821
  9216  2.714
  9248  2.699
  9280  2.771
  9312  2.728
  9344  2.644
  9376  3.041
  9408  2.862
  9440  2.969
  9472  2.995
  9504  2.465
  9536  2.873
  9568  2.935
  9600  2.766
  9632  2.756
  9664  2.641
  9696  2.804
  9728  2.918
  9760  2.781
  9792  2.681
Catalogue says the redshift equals 0.176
